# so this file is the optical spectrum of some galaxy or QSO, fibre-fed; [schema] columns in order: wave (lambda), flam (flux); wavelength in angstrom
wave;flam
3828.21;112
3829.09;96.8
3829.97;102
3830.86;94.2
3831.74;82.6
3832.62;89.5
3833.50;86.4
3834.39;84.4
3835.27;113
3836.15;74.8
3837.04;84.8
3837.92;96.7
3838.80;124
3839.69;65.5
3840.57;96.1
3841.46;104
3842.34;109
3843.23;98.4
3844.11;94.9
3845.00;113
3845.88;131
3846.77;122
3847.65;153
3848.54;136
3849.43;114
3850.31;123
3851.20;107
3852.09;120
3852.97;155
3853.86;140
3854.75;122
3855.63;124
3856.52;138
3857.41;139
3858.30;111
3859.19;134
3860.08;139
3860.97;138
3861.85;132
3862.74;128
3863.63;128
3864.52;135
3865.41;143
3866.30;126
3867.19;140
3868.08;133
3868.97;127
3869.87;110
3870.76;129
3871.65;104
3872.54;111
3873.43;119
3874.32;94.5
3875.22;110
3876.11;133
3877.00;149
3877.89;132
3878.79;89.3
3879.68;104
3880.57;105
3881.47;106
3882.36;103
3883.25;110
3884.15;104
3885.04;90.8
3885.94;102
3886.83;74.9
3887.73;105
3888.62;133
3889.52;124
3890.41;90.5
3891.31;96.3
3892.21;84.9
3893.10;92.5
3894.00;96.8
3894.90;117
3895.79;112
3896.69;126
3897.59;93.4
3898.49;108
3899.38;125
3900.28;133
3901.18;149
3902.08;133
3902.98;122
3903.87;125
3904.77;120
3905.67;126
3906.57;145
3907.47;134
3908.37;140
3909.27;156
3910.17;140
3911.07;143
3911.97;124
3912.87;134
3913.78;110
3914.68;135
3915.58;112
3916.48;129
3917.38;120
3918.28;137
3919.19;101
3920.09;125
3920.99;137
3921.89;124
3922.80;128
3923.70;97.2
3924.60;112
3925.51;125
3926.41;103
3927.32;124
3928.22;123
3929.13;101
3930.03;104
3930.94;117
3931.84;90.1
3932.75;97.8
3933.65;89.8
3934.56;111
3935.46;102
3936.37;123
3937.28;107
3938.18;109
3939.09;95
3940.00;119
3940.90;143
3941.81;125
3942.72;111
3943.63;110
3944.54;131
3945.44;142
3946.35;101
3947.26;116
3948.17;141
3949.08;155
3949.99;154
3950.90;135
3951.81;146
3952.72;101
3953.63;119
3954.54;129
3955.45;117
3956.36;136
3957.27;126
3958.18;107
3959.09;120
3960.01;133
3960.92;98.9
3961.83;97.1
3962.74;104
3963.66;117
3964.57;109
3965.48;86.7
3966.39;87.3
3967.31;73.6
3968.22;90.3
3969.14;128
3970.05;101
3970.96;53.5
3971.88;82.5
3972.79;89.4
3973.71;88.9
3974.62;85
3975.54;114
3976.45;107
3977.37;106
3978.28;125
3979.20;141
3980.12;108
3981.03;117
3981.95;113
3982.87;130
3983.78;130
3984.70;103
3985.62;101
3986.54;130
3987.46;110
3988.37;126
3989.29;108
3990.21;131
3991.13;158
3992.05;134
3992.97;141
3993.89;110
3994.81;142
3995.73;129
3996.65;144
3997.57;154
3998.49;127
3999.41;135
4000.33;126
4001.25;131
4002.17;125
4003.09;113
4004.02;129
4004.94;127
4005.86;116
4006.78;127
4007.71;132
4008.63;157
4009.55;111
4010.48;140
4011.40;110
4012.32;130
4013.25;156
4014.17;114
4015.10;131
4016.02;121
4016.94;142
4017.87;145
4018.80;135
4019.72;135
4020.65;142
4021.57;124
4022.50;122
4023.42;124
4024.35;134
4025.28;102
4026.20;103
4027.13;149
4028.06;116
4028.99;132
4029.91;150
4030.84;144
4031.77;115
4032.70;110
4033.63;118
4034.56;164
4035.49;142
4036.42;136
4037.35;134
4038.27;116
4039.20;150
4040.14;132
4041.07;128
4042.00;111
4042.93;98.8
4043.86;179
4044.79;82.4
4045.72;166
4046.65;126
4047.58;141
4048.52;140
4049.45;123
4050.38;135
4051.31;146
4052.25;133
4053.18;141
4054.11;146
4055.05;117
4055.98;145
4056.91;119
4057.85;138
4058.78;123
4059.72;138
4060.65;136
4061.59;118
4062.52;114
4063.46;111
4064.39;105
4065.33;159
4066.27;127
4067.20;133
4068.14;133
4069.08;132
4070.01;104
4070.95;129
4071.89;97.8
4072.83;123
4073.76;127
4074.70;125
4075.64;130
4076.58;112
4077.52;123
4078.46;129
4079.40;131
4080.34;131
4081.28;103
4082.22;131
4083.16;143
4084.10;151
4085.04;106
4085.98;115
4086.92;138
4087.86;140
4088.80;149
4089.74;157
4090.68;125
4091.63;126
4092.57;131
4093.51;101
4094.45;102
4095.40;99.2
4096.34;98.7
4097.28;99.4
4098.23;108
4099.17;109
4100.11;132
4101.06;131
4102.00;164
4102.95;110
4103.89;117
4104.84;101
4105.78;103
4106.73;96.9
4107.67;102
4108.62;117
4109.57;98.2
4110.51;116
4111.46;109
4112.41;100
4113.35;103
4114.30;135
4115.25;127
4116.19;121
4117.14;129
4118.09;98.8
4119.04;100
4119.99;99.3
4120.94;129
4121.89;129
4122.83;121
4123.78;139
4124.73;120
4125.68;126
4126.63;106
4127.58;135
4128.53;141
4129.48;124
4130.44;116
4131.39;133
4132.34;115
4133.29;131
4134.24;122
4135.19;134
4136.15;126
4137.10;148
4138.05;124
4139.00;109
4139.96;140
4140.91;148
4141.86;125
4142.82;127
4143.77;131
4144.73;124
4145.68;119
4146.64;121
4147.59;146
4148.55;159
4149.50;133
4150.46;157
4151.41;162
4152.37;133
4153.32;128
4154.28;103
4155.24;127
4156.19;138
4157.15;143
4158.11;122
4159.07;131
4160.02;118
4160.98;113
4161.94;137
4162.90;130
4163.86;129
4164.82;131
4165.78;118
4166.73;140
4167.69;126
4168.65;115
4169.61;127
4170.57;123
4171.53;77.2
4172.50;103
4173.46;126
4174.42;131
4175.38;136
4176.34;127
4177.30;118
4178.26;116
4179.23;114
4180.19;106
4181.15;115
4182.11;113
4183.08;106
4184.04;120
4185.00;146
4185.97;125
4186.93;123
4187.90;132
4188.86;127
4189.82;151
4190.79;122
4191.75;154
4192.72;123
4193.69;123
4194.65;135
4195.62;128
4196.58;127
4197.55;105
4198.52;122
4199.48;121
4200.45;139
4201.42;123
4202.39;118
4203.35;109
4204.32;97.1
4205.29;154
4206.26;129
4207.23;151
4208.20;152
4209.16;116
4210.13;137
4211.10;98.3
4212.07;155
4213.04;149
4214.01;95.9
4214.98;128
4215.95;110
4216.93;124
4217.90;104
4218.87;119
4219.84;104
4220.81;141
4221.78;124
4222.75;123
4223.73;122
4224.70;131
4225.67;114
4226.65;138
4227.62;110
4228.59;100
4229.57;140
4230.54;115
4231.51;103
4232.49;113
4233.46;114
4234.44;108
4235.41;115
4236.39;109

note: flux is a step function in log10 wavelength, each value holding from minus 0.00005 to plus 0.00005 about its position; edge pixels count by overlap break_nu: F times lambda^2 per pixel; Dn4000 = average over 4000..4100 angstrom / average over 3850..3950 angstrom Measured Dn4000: 1.15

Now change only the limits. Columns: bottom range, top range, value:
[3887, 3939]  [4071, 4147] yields 1.14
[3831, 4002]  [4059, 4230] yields 1.19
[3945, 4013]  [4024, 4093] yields 1.13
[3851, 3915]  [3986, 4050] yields 1.15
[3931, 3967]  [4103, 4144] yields 1.13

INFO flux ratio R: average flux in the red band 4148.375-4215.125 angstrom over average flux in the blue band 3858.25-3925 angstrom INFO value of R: 1.05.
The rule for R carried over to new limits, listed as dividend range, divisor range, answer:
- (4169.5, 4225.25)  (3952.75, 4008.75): 1.06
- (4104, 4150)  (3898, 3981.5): 1.04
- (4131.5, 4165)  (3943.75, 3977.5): 1.17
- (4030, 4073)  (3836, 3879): 1.08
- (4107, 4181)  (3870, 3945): 1.07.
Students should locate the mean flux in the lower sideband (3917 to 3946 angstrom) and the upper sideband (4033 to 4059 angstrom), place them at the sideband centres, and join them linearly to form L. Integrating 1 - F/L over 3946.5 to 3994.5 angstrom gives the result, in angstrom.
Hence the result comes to 2.5 angstrom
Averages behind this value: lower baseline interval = 115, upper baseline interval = 133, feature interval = 115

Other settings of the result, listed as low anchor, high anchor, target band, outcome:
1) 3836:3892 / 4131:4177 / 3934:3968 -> 0.9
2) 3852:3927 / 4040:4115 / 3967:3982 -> 2.6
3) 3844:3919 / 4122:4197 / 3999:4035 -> -1.4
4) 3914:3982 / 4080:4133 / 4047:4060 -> -1.9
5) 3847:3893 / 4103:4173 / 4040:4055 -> -1.3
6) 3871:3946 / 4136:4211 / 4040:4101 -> -1.6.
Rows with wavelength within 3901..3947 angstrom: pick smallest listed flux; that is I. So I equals 89.8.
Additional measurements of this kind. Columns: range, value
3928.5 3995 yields 53.5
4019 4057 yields 82.4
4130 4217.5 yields 77.2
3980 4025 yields 101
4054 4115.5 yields 96.9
